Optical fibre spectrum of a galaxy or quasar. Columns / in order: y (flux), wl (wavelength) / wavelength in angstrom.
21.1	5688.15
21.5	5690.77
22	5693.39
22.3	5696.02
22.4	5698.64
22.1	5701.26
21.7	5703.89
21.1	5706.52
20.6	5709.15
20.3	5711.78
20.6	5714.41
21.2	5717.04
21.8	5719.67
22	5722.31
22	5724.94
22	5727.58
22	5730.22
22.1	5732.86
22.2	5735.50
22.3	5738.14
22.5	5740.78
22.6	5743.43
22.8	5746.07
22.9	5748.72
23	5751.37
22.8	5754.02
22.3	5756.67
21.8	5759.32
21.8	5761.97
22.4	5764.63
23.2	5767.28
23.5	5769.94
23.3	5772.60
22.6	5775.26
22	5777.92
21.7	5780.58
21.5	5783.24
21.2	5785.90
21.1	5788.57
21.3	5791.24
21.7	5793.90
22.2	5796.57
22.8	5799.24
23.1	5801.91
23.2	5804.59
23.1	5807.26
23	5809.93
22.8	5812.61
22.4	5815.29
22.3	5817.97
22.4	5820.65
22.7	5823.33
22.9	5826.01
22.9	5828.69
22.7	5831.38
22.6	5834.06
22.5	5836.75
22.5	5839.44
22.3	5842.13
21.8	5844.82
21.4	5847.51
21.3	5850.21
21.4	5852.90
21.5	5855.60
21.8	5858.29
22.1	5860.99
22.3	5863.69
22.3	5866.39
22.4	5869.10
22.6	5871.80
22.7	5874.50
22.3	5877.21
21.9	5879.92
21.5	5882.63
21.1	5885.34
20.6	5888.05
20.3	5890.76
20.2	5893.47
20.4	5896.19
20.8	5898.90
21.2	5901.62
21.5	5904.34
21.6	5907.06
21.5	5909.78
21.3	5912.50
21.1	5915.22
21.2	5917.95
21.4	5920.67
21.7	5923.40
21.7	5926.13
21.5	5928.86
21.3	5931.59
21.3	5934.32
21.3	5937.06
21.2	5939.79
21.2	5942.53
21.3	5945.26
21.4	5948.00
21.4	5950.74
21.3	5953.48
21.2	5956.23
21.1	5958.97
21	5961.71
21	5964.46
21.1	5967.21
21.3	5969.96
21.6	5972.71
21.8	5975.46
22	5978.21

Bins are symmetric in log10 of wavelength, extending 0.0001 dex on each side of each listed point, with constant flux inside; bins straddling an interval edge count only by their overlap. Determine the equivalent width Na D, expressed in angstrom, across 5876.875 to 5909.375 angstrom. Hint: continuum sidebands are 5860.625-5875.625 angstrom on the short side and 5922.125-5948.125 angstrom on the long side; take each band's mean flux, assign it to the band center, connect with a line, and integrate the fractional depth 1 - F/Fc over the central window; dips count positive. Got 1.4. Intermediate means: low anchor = 22.4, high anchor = 21.4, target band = 21.1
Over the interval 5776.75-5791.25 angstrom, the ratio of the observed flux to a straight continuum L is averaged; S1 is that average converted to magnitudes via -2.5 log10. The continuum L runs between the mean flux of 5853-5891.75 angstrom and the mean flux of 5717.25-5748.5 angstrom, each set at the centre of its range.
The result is 0.03 mag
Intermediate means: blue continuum 22.2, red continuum 21.8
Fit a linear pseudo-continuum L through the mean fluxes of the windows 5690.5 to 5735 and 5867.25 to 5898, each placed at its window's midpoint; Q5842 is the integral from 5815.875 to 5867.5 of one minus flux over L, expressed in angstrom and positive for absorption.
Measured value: -1.7 angstrom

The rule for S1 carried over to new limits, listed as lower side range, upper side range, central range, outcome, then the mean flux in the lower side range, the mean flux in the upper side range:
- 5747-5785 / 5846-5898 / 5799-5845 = -0.03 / 22.5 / 21.6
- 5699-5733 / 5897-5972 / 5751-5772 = -0.06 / 21.5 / 21.3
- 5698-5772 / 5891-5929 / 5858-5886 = -0.04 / 22.1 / 21.2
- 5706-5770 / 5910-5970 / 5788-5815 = -0.03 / 22.1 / 21.3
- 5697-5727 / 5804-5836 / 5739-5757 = -0.04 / 21.5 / 22.7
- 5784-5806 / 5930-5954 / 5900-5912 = 0.00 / 22.1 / 21.3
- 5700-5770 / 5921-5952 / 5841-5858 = 0.00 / 22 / 21.4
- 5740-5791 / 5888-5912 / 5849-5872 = -0.03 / 22.3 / 20.9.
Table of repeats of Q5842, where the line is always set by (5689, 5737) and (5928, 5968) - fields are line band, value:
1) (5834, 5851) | -0.5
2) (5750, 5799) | -1.5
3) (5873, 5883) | -0.4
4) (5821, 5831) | -0.6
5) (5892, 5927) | 0.2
